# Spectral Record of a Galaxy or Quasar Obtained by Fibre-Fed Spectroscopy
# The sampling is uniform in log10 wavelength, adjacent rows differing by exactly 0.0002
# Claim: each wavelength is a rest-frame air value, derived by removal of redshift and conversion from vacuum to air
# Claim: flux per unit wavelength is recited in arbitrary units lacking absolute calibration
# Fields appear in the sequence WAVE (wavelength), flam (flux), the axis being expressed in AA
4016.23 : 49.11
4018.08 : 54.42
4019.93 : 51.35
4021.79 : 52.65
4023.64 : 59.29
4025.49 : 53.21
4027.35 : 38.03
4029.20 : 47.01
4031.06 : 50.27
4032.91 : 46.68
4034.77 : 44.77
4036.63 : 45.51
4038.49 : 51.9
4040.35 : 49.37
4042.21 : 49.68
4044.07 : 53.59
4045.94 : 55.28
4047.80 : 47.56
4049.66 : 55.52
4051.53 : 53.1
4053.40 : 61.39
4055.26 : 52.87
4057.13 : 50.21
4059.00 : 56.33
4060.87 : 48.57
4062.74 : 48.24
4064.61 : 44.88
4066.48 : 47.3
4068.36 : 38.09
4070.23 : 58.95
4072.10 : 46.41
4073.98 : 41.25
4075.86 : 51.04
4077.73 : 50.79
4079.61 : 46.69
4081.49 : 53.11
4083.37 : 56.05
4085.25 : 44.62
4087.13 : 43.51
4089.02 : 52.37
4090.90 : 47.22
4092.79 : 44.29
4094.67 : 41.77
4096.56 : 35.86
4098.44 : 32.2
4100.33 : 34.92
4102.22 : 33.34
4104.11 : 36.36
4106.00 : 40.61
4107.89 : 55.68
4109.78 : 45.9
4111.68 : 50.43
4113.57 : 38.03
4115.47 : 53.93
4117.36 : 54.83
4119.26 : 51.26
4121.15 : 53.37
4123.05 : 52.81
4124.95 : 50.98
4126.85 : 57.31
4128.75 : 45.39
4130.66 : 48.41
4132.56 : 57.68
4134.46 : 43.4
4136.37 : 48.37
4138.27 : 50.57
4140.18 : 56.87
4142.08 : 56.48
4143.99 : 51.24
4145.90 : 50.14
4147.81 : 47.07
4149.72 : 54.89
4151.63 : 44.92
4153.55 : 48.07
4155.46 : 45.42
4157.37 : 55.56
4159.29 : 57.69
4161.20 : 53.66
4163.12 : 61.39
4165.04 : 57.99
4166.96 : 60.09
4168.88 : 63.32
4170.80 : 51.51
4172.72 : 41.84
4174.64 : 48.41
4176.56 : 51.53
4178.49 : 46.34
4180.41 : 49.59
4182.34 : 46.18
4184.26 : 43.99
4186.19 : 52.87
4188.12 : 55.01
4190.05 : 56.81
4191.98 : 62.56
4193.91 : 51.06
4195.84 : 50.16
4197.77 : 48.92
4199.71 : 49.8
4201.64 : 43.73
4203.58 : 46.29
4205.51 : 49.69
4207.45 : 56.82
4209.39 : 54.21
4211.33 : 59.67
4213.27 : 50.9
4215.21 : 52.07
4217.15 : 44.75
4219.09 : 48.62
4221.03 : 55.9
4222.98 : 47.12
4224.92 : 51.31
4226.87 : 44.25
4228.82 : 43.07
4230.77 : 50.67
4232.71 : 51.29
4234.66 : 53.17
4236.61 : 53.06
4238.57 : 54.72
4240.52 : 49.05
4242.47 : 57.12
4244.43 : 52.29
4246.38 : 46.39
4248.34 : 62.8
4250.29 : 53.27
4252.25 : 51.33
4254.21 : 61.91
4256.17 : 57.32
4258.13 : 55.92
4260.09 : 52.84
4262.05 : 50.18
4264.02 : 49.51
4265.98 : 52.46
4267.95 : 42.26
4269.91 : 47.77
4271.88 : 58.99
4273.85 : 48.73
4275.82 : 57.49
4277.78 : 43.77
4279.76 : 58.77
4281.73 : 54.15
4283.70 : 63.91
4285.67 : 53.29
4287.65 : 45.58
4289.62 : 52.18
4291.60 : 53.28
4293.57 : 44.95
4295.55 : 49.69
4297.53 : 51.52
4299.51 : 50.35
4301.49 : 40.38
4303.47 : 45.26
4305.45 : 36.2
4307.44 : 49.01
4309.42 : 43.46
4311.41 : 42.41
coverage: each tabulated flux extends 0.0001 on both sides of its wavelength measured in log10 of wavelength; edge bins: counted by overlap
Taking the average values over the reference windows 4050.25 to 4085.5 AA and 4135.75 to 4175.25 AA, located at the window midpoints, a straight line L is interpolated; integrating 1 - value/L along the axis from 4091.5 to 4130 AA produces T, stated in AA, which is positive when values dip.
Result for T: 4.4 AA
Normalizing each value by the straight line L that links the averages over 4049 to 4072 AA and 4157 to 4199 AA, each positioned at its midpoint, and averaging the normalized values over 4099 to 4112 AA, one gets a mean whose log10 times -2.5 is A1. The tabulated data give 0.234 mag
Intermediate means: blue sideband 51.1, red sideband 53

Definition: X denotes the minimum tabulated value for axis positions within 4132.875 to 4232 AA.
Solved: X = 41.84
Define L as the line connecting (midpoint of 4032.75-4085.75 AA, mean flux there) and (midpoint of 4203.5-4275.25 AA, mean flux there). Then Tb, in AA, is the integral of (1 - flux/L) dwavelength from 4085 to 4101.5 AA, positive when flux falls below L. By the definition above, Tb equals 2.9 AA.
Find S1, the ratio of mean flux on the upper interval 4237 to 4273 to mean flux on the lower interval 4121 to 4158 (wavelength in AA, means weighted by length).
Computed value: 1.0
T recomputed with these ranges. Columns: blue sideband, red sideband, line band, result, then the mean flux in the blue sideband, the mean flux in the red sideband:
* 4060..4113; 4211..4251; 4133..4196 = -4.5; 45.3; 51.4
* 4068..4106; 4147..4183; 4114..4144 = -2.1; 44.4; 51.9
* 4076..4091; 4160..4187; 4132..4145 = -0.2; 49.5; 52.1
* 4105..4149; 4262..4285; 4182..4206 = 0.3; 50.5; 52.4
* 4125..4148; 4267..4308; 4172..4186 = 1.0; 51.2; 49.9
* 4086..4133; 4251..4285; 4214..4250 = 0.5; 46.2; 53.4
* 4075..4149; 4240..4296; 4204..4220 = -0.3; 47.9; 52.7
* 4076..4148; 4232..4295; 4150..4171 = -2.2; 47.8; 52.8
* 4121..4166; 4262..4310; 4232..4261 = -2.2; 52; 49.8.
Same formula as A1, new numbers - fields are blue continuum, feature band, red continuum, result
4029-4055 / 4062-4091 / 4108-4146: 0.06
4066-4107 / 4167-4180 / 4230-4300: -0.06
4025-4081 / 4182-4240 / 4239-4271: 0.02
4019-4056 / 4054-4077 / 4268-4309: 0.04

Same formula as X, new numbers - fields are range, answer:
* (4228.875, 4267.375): 46.39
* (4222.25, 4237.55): 43.07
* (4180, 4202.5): 43.73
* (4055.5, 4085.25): 38.09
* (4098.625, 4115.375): 33.34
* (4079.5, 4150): 32.2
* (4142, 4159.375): 44.92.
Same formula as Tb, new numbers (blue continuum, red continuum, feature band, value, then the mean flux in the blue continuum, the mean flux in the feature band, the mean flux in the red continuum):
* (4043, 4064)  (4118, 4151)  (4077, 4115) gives 5.7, 52.8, 44.3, 51.5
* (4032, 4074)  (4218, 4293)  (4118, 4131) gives -0.2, 50.1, 51.6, 52.2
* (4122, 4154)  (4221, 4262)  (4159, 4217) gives -0.7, 50.9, 52.3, 52.5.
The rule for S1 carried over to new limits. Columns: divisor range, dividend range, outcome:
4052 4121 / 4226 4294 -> 1.11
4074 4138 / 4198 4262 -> 1.10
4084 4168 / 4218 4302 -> 1.06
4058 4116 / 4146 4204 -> 1.13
